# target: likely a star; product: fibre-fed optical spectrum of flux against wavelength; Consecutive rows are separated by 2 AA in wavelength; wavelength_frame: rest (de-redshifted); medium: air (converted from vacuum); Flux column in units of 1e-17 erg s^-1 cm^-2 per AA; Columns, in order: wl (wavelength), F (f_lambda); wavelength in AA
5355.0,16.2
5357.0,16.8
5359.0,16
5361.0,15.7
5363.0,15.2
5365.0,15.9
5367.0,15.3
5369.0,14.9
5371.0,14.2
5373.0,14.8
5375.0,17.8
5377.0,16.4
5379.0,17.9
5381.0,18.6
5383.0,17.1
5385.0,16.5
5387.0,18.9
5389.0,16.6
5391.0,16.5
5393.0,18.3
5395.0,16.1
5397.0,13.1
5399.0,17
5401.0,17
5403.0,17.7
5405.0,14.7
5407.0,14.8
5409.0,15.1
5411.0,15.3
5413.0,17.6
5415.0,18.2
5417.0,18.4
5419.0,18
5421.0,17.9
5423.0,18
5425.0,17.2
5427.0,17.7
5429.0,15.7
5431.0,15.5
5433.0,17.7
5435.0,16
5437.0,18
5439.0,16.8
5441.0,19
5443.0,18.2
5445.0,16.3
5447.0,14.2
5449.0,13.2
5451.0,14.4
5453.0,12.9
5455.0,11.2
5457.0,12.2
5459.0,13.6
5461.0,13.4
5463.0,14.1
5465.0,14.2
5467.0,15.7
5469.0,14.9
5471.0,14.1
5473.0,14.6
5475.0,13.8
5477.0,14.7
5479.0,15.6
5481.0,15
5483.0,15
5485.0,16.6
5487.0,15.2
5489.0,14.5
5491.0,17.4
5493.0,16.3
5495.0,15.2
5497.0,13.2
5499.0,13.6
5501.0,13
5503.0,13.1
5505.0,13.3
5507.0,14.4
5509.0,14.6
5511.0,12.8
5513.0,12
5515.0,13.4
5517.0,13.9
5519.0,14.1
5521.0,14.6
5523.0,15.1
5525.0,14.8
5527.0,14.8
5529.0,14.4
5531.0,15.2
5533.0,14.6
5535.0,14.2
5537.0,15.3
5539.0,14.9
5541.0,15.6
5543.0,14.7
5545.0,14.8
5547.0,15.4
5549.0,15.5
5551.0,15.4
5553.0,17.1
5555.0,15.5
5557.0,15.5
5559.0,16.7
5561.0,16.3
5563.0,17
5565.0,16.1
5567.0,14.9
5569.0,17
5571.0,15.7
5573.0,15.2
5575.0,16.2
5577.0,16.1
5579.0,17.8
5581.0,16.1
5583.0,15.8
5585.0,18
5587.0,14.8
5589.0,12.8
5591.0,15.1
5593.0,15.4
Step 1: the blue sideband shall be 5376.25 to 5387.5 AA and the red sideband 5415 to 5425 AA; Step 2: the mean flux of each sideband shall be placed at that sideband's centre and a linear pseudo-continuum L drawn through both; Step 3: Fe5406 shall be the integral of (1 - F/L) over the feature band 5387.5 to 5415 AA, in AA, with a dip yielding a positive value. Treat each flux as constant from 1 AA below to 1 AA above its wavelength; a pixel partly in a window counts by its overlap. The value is 2.3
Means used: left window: 17.5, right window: 18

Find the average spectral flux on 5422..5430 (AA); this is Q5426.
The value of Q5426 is 17.1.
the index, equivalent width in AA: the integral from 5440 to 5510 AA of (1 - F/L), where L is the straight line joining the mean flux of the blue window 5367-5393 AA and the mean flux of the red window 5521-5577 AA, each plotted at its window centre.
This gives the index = 6.2 AA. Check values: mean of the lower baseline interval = 16.7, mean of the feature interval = 14.6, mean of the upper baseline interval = 15.5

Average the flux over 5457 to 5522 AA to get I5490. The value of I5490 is 14.3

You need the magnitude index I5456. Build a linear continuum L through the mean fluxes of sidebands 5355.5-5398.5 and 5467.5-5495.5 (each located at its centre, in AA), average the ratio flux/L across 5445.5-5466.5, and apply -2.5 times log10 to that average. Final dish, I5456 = 0.152 mag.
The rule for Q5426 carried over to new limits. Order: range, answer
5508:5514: 13.1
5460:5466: 13.9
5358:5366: 15.7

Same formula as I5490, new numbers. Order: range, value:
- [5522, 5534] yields 14.8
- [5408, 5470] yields 15.8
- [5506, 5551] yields 14.5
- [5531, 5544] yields 14.9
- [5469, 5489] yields 14.9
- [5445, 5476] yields 13.8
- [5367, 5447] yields 16.8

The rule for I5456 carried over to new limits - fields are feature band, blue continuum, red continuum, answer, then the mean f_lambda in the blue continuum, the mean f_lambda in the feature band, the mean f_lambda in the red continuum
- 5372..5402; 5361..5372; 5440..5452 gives -0.10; 15.2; 16.8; 15.9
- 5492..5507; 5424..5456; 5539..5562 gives 0.13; 15.9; 14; 15.6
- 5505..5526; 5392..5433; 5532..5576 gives 0.14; 16.7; 13.9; 15.6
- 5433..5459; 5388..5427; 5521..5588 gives 0.08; 16.7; 15.2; 15.6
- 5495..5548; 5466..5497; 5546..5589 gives 0.10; 15.2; 14.2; 16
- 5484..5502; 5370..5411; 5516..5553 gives 0.03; 16.4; 15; 14.9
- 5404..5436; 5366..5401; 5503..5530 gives -0.06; 16.5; 16.7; 14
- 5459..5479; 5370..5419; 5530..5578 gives 0.12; 16.6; 14.4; 15.6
